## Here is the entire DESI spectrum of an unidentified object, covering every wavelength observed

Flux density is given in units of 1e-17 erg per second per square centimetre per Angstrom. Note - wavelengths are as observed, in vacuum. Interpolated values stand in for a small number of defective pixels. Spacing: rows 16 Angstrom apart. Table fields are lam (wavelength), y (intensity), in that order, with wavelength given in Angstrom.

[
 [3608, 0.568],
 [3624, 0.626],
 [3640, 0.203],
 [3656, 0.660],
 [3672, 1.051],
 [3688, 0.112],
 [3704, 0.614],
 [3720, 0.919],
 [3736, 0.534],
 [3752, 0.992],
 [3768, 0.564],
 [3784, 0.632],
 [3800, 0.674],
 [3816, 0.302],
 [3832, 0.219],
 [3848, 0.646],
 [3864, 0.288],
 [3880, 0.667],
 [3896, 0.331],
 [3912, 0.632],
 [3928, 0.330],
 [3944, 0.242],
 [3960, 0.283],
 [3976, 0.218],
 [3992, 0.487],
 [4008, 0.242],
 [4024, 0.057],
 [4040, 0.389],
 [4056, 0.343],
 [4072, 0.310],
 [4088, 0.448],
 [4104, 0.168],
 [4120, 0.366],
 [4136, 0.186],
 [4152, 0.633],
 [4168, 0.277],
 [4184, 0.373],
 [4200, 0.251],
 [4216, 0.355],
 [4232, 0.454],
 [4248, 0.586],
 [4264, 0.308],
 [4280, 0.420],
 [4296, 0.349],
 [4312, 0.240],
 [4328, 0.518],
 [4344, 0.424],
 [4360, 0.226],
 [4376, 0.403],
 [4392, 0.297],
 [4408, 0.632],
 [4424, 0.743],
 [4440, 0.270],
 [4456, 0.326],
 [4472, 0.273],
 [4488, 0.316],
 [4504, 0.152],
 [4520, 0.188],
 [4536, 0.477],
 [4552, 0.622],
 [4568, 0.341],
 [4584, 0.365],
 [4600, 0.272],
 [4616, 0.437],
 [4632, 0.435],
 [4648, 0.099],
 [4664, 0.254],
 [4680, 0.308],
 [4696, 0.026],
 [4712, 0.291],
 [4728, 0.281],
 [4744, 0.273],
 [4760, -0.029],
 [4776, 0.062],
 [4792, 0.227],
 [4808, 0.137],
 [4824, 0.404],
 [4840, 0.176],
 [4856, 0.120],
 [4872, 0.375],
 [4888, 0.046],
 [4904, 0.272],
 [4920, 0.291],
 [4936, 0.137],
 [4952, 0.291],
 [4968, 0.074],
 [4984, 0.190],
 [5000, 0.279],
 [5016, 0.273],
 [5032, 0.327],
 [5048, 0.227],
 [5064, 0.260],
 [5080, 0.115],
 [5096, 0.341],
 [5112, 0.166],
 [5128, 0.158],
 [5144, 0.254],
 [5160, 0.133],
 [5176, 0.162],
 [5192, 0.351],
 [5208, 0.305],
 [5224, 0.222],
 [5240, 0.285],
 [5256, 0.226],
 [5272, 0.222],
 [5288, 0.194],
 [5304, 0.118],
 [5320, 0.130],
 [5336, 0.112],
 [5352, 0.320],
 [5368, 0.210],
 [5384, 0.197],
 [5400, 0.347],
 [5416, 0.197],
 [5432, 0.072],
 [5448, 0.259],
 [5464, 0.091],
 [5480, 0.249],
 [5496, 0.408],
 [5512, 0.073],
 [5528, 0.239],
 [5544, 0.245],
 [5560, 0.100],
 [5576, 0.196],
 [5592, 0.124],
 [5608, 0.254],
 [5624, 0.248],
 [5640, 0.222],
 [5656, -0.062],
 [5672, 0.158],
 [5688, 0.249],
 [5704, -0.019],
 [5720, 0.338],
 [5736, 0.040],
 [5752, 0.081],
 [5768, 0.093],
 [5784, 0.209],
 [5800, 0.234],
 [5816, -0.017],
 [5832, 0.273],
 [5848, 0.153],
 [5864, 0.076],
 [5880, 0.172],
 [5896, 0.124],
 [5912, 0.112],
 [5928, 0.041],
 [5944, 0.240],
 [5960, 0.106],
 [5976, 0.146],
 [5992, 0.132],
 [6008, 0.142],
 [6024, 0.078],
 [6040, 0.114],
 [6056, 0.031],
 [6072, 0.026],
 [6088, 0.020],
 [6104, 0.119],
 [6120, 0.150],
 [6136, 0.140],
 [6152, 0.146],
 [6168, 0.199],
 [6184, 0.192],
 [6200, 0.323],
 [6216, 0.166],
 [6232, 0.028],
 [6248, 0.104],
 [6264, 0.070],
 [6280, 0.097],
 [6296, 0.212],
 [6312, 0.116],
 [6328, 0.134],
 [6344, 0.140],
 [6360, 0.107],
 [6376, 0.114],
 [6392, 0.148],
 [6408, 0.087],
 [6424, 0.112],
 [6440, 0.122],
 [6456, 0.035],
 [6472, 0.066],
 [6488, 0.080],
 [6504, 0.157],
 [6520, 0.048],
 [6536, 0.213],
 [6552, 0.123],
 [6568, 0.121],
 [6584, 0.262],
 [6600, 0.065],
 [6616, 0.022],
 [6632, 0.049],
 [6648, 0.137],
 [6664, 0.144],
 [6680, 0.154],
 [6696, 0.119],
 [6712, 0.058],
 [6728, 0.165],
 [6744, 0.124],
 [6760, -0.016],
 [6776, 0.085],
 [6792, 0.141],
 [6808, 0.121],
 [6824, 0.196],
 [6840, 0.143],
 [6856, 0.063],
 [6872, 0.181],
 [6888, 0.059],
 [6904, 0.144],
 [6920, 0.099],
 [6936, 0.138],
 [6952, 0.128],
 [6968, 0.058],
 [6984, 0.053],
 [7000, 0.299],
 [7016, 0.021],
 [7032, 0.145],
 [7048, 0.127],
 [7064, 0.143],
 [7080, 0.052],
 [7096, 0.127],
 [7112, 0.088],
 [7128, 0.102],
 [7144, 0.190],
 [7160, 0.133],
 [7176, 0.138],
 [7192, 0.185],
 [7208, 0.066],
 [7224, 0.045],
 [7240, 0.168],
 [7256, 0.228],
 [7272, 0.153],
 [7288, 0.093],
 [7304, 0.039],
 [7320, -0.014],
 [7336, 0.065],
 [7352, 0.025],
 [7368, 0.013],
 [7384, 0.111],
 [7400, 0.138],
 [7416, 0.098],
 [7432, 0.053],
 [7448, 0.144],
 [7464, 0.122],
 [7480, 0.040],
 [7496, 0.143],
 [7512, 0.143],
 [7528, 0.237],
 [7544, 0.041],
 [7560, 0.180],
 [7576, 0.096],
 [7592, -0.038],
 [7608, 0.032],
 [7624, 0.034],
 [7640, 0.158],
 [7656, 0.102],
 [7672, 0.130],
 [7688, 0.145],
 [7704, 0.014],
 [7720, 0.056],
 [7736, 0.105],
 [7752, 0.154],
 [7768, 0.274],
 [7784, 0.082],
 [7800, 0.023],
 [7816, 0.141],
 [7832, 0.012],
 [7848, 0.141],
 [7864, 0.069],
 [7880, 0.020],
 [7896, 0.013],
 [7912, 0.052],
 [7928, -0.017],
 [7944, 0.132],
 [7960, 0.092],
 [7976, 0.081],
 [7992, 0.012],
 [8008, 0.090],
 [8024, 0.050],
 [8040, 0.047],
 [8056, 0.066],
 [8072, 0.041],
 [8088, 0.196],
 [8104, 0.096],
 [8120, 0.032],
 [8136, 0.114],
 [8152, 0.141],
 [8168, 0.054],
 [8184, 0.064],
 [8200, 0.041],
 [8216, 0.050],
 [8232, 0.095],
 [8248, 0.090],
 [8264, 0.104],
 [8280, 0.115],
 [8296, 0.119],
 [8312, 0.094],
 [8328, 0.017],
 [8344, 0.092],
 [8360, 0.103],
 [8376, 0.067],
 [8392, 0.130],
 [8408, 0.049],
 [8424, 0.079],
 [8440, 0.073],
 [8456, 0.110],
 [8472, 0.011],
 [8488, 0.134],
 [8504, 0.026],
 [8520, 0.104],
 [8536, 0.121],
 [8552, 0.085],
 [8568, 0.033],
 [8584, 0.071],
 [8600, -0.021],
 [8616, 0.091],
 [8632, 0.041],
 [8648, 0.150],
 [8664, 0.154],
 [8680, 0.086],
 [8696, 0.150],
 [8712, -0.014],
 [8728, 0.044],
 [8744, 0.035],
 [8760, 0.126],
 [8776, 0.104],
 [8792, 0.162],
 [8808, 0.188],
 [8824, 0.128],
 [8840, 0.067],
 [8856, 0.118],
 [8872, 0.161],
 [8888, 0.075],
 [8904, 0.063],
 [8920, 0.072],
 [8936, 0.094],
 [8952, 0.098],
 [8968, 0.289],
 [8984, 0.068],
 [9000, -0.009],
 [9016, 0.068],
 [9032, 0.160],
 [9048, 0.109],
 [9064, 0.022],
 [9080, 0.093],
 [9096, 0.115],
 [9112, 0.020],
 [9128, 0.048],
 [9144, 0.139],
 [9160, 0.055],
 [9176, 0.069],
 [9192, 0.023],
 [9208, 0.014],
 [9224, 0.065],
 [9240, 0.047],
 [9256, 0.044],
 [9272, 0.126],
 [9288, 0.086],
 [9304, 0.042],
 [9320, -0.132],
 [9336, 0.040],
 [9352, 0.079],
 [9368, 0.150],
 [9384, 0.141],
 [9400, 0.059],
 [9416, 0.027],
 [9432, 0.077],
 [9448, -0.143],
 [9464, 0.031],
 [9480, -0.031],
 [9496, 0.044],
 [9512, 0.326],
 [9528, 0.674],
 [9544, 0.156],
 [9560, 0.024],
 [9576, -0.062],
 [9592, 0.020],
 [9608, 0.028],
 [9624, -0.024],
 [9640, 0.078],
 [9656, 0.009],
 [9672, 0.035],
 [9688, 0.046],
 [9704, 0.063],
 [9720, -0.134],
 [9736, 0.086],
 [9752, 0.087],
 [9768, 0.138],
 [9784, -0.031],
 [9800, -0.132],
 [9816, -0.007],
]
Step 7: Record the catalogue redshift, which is 1.55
